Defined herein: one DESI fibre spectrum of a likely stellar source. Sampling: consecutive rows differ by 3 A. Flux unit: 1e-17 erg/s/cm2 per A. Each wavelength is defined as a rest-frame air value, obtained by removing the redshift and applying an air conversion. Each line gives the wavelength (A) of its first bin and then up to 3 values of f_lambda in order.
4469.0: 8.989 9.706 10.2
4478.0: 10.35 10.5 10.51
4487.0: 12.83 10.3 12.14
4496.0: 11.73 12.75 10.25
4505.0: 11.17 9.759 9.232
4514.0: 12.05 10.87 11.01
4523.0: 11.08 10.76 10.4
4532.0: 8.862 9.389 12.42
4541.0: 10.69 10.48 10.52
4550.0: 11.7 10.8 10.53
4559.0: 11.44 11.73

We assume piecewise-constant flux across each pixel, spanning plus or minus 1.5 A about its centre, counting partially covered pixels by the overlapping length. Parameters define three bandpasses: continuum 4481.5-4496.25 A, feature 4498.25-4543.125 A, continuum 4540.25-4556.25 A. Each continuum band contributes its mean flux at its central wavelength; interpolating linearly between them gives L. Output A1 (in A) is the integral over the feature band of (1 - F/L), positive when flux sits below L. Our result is 1.7 A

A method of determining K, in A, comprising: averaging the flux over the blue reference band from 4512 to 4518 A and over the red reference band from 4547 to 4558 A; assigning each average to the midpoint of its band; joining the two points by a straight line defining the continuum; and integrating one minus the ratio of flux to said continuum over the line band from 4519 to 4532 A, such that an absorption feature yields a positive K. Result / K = 0.7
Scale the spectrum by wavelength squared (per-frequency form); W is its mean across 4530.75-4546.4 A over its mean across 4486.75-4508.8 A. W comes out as 0.9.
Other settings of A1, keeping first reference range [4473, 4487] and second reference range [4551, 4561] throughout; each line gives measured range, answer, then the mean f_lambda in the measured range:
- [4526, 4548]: 1.0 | 10.4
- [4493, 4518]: -0.7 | 11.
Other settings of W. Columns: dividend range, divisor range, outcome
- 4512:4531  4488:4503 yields 0.96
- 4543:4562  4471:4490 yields 1.06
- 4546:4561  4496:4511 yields 1.04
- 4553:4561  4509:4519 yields 1.05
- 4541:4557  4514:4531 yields 1.01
